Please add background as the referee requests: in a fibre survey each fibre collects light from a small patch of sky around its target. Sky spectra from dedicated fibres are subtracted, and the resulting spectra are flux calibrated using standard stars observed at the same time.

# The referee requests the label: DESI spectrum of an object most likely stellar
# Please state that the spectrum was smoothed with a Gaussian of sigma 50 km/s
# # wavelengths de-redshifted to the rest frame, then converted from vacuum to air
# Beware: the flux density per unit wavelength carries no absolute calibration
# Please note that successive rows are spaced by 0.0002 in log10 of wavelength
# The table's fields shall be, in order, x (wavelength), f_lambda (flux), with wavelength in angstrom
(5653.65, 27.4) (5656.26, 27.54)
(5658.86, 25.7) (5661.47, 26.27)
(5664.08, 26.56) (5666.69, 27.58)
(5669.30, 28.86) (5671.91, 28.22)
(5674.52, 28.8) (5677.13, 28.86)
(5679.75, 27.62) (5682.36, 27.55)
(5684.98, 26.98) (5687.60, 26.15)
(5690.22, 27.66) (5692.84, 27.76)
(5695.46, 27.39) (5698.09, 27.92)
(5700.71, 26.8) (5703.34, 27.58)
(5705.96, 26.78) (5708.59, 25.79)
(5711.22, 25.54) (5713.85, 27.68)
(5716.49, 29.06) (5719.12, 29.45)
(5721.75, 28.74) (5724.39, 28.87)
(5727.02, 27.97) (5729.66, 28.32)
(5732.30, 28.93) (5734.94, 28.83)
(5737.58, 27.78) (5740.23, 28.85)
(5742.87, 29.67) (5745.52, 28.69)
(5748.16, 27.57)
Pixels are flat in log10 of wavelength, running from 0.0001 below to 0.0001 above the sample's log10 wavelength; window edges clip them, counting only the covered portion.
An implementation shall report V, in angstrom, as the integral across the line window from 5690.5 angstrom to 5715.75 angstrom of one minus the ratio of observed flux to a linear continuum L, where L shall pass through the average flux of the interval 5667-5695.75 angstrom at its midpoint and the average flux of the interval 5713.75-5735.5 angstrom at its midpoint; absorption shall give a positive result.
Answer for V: 1.0 angstrom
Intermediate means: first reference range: 27.8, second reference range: 28.7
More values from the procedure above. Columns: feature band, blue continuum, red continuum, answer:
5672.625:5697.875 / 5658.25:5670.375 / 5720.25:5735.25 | -0.11 angstrom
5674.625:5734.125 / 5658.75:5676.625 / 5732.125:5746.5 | 1.00 angstrom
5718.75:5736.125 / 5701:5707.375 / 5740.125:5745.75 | -0.21 angstrom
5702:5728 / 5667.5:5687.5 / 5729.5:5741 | 0.56 angstrom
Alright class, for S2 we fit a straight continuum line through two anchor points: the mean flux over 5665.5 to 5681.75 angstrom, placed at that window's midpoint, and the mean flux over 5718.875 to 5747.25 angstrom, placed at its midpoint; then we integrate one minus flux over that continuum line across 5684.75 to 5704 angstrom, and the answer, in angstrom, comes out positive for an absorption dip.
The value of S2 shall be 0.8 angstrom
